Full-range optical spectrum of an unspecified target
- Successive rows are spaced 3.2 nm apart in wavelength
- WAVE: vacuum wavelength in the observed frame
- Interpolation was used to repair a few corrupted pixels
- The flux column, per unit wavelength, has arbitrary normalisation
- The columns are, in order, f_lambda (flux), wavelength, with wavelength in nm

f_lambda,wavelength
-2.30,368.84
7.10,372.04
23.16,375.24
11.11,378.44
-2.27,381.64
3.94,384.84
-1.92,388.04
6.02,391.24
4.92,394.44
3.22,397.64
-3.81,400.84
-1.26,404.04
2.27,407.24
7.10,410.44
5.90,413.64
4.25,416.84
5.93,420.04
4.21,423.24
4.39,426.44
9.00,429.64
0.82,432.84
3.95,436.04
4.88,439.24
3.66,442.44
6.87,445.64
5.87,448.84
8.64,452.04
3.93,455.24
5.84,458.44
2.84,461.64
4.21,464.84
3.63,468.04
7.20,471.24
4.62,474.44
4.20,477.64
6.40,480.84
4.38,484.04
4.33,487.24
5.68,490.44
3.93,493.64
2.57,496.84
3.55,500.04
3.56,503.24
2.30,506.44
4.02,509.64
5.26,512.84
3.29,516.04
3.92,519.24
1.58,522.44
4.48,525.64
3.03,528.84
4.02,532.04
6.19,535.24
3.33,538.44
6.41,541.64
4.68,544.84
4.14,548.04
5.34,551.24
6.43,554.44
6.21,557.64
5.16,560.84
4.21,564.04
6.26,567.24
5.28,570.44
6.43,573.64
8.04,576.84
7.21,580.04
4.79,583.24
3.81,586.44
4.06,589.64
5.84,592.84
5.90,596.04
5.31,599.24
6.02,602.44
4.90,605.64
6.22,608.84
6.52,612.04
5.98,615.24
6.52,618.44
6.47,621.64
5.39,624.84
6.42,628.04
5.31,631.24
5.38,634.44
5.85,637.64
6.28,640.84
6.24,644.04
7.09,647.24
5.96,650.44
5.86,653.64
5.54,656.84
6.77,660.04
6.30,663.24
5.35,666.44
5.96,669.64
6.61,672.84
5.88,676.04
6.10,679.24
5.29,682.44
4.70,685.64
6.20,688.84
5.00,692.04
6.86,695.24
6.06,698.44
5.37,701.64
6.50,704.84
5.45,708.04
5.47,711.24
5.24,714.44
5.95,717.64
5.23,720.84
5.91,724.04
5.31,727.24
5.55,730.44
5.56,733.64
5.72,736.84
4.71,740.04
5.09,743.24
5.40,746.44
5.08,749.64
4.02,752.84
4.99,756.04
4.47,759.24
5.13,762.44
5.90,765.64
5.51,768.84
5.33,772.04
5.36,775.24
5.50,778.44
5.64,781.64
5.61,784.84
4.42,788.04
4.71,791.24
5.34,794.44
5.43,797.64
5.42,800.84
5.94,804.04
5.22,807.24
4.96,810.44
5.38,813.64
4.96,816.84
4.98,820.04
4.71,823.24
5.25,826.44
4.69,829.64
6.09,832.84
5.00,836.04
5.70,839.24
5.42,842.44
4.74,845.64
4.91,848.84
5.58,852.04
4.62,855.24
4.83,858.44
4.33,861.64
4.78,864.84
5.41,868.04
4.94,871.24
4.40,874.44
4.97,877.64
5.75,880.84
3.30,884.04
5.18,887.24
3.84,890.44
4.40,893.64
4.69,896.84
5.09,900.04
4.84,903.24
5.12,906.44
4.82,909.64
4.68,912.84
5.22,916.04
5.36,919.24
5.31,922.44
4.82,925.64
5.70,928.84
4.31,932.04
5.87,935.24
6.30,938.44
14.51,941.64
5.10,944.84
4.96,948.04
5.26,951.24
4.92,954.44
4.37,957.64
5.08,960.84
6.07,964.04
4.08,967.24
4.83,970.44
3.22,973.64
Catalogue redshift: 0.43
